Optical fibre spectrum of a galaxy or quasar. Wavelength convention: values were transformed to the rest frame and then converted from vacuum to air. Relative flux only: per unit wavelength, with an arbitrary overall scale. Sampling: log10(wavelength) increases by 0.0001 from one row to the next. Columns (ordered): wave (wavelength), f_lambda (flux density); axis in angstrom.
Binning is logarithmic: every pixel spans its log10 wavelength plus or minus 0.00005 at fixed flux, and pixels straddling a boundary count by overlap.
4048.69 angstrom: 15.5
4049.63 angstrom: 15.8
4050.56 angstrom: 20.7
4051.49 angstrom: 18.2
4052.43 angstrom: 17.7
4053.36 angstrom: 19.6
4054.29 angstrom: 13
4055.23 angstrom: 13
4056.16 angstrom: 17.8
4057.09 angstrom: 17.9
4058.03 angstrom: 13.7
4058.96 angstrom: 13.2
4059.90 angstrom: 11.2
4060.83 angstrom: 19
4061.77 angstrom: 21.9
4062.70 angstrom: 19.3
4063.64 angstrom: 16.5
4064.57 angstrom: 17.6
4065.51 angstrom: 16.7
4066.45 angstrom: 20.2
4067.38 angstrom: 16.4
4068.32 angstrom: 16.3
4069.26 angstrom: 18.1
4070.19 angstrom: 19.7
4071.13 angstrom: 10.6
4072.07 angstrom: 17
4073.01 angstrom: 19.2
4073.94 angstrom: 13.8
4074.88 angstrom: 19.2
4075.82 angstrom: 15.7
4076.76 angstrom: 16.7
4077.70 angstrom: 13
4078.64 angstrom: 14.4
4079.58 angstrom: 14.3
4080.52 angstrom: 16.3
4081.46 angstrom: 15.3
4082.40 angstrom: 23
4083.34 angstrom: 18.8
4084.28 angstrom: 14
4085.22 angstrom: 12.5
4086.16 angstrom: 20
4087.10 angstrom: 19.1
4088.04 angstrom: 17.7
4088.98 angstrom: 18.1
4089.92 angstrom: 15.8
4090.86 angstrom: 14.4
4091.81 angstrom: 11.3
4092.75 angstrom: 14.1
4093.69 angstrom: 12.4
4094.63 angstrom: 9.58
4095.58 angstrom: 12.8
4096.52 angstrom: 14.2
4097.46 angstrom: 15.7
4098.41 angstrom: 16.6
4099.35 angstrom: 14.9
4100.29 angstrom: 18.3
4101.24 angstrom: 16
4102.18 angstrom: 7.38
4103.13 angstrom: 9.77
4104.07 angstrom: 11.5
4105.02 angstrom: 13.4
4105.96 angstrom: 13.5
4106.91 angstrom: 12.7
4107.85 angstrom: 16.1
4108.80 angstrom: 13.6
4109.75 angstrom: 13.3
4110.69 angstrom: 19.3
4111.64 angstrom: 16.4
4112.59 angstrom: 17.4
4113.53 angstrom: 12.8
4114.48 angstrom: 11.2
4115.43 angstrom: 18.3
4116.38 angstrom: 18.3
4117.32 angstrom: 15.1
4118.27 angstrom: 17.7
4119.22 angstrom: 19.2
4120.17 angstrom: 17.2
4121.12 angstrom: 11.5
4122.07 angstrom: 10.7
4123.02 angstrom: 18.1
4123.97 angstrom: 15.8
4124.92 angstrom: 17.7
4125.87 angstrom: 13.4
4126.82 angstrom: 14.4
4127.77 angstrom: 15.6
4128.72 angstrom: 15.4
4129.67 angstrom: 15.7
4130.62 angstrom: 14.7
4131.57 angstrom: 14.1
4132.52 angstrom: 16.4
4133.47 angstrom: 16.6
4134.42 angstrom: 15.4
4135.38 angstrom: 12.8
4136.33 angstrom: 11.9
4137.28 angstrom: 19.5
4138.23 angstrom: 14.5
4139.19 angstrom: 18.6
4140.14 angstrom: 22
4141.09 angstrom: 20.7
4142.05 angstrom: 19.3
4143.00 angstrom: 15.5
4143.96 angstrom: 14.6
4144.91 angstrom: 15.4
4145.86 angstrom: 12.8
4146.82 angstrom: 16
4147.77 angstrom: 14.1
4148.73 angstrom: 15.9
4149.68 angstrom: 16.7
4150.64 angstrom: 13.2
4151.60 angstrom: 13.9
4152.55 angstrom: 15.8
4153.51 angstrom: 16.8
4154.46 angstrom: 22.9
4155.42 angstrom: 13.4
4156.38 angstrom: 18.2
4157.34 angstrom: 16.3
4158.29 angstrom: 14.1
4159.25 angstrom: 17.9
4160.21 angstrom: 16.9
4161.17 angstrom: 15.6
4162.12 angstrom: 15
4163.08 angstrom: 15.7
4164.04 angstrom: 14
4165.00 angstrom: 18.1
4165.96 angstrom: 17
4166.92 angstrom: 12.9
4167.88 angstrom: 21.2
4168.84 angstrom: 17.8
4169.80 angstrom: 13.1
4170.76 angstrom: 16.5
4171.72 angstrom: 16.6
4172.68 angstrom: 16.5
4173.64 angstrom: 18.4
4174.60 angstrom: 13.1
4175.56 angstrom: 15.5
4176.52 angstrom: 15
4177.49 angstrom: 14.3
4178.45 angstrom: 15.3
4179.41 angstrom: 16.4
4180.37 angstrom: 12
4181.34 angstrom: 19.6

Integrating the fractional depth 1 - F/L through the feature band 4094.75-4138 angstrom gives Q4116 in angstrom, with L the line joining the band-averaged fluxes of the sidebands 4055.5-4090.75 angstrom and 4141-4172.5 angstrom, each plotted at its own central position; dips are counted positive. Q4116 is 4.0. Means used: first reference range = 16.7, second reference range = 16.1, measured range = 14.9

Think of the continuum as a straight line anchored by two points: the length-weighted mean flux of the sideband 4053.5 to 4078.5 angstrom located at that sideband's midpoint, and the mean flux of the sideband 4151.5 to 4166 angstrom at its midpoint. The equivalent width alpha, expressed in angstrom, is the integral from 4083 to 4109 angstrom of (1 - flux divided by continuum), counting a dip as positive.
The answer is 3.2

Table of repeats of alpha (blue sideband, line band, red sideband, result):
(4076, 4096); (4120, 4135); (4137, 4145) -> 1.9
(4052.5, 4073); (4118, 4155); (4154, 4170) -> 1.4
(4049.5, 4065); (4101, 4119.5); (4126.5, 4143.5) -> 2.1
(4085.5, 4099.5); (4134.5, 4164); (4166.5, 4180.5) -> -1.2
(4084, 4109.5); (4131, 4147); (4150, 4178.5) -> -0.9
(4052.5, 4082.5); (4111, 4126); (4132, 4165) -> 0.5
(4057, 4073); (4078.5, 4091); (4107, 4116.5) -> -0.4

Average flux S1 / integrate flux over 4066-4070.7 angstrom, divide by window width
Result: 18.1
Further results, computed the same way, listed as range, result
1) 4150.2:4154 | 15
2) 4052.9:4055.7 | 15.2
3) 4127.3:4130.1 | 15.6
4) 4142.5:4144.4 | 15.1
